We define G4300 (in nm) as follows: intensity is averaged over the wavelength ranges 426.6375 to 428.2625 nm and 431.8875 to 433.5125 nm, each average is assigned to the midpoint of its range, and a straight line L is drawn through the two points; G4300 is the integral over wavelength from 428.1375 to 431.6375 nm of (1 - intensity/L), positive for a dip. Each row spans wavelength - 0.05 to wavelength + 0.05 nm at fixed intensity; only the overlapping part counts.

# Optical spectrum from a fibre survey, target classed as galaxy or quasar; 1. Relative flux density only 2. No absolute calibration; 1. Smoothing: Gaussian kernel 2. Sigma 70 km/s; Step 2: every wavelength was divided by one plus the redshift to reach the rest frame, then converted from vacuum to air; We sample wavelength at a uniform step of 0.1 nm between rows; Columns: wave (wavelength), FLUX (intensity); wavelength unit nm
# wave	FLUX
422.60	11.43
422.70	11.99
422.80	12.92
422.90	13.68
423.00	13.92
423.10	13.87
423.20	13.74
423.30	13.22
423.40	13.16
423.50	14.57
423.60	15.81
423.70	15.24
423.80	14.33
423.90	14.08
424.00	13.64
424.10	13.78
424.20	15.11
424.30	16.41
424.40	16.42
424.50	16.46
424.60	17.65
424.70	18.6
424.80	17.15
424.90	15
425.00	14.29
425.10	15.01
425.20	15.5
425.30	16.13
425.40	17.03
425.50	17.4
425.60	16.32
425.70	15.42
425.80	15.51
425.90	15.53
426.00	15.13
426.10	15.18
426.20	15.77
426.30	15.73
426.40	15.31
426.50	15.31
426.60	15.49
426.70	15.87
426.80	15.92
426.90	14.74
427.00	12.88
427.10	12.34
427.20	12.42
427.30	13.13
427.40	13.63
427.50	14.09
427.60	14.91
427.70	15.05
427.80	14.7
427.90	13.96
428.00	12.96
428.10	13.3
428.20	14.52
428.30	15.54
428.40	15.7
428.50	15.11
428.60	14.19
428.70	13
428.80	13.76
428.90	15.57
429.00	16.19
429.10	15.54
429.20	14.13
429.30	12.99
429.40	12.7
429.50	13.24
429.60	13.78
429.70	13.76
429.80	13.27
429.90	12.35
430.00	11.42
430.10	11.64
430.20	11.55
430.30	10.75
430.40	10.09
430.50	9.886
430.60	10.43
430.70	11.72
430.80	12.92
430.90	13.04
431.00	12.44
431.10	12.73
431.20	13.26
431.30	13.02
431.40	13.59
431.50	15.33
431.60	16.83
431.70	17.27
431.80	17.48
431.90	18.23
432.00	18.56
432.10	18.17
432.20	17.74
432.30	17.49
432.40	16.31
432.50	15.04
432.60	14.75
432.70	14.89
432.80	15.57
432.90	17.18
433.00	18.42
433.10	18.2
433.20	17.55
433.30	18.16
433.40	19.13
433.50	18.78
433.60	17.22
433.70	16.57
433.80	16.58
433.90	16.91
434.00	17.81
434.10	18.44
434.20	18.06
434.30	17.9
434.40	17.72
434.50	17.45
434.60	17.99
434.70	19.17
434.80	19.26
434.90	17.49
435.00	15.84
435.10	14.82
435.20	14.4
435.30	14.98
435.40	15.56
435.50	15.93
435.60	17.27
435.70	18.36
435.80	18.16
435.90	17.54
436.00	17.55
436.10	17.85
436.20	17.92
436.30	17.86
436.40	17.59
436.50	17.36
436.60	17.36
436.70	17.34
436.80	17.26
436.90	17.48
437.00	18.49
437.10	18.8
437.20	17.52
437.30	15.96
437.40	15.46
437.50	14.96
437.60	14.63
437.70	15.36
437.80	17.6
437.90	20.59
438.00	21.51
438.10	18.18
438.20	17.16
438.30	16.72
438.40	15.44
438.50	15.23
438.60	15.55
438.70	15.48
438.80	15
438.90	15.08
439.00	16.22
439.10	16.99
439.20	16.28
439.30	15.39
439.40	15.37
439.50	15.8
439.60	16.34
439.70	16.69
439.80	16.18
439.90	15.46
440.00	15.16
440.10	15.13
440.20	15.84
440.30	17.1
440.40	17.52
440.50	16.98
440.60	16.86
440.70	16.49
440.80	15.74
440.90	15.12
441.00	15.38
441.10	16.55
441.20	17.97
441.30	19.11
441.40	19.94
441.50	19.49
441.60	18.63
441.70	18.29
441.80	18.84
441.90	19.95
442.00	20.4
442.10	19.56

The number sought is 0.49 nm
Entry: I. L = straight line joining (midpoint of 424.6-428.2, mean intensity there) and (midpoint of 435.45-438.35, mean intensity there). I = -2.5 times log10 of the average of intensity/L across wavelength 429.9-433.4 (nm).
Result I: 0.106 mag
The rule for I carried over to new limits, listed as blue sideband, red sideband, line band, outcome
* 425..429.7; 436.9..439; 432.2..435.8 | -0.07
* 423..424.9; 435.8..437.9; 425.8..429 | 0.08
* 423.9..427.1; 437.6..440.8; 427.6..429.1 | 0.08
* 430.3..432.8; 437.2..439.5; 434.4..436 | -0.10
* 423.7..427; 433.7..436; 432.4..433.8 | -0.01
